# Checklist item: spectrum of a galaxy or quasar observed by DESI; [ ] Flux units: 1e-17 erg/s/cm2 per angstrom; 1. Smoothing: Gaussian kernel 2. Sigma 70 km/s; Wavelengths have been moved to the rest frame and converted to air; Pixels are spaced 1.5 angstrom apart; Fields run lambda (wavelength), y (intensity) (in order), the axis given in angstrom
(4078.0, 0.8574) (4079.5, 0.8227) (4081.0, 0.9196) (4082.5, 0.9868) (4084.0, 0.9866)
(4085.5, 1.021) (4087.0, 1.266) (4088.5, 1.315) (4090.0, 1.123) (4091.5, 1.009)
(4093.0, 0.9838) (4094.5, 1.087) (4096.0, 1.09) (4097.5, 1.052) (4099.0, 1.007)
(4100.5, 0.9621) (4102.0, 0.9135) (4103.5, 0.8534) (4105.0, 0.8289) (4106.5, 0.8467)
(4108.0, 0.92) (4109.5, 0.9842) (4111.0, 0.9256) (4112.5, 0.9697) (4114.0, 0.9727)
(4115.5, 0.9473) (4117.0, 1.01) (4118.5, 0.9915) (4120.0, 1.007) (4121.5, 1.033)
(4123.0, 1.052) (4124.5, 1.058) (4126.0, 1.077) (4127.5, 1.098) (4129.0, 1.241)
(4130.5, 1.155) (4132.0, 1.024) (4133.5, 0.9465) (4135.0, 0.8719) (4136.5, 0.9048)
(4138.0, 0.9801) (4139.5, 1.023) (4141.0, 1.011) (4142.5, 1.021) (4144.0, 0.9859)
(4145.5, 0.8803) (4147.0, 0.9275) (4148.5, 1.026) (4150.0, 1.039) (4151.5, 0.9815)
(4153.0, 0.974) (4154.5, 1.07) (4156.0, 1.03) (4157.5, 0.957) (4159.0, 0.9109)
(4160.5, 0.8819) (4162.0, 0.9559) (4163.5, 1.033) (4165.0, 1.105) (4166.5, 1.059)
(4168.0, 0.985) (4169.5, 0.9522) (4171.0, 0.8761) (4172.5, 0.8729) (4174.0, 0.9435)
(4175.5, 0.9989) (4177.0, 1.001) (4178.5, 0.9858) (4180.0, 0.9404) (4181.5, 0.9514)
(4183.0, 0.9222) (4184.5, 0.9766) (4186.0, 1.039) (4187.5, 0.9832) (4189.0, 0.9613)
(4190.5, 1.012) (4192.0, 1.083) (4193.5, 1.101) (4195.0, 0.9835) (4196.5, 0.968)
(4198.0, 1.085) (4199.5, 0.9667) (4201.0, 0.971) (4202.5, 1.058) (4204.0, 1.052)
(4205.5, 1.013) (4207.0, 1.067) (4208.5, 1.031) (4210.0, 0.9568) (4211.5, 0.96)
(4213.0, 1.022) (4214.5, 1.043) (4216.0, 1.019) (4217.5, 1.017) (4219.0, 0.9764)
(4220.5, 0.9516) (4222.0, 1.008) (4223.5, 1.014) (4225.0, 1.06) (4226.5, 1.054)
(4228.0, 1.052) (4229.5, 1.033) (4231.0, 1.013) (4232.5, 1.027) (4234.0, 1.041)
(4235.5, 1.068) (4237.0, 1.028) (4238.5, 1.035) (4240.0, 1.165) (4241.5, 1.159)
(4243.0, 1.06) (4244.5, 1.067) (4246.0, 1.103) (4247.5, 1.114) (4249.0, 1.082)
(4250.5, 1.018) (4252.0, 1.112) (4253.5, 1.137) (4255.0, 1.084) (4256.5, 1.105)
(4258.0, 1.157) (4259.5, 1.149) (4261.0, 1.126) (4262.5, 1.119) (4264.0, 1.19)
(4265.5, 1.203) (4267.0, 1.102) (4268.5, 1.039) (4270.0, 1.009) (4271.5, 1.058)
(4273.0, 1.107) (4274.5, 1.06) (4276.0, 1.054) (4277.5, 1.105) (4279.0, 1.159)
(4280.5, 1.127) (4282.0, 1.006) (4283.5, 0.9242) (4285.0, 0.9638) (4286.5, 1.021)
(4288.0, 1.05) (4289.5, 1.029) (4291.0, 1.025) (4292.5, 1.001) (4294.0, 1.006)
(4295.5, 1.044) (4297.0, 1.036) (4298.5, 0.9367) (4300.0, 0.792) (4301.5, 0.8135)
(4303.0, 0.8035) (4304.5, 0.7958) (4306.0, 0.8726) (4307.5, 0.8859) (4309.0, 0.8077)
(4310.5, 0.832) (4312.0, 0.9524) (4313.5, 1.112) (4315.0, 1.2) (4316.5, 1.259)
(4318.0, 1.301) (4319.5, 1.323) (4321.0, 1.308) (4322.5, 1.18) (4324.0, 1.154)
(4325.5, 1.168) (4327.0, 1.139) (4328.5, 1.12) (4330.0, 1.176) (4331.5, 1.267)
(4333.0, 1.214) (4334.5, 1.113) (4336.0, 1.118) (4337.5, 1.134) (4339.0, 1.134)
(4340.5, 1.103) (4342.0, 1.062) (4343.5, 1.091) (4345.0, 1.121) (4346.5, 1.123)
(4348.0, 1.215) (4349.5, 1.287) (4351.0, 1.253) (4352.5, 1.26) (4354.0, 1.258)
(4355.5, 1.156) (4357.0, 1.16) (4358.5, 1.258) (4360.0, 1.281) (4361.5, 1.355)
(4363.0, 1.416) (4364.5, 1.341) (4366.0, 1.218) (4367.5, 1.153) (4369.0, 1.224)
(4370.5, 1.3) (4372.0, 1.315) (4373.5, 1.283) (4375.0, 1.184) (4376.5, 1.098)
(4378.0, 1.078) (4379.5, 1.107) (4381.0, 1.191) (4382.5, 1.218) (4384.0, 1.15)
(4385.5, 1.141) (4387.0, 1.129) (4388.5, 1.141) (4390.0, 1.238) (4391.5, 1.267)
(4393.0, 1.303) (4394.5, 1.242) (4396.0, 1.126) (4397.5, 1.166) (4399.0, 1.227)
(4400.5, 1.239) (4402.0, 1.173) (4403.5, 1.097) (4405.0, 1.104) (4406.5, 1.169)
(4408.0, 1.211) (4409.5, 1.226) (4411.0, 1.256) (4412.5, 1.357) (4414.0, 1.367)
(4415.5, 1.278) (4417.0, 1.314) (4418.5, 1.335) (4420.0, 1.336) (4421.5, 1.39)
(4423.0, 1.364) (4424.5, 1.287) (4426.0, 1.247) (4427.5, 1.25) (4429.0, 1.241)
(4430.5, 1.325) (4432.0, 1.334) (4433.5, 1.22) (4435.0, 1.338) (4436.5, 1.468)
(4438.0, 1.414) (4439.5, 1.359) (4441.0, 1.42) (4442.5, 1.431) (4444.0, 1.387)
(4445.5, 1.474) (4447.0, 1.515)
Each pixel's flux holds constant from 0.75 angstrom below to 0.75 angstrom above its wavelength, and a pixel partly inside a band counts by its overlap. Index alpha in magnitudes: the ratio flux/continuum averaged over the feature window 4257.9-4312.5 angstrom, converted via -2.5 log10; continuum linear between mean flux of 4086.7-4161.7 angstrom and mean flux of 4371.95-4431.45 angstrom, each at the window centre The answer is 0.13 mag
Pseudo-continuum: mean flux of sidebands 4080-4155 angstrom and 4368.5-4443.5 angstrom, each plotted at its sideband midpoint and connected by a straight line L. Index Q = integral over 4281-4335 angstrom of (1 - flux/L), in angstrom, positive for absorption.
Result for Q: 5.8 angstrom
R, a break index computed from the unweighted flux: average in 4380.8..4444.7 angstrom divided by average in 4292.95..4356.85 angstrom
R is 1.2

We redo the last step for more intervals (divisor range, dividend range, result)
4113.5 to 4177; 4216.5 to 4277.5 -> 1.08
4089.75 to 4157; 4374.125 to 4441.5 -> 1.25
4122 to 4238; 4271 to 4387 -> 1.11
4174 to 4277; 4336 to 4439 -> 1.18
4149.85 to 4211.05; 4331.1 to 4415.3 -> 1.21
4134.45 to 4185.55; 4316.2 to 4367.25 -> 1.24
